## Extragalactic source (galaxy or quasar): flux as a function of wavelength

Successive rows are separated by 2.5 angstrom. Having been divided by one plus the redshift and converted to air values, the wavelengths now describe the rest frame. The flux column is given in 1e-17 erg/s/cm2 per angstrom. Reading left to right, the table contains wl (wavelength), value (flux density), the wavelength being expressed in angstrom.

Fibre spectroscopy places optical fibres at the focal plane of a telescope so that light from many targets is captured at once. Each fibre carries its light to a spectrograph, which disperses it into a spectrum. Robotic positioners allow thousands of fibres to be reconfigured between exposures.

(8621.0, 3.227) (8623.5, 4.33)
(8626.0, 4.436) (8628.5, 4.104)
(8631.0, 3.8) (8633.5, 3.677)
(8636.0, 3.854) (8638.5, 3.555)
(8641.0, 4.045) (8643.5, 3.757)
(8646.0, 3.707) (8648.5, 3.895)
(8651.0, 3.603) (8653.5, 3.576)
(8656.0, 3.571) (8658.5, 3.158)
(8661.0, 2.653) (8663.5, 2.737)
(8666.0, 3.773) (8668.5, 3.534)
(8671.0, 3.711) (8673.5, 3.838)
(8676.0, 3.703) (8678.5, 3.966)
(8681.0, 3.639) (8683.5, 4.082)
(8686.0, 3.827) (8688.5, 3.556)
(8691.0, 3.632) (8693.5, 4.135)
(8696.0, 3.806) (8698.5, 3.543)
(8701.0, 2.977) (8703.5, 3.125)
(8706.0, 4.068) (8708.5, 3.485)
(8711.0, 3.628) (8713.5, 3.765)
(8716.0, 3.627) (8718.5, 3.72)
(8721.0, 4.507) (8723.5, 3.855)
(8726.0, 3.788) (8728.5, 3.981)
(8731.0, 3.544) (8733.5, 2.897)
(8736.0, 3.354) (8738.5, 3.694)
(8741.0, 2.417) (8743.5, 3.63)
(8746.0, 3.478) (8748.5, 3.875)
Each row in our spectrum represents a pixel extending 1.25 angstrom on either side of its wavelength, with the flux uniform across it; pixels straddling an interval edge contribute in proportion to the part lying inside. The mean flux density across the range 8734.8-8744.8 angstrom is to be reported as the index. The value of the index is 3.27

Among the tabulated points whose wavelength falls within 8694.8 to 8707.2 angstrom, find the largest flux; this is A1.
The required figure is 4.068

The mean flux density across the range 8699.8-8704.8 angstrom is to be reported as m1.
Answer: 3.06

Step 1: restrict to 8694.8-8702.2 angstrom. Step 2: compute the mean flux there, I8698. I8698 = 3.44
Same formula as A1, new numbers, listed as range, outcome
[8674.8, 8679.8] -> 3.966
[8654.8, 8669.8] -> 3.773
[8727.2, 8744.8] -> 3.981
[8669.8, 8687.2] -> 4.082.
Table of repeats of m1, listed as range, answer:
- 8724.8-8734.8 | 3.55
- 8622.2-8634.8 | 4.07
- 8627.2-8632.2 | 3.96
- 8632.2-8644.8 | 3.78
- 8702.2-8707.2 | 3.59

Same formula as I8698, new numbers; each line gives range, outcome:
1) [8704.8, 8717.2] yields 3.71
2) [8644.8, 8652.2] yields 3.74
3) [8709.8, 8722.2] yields 3.85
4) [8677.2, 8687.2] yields 3.88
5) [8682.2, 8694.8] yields 3.85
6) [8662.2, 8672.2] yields 3.43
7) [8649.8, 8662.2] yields 3.31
